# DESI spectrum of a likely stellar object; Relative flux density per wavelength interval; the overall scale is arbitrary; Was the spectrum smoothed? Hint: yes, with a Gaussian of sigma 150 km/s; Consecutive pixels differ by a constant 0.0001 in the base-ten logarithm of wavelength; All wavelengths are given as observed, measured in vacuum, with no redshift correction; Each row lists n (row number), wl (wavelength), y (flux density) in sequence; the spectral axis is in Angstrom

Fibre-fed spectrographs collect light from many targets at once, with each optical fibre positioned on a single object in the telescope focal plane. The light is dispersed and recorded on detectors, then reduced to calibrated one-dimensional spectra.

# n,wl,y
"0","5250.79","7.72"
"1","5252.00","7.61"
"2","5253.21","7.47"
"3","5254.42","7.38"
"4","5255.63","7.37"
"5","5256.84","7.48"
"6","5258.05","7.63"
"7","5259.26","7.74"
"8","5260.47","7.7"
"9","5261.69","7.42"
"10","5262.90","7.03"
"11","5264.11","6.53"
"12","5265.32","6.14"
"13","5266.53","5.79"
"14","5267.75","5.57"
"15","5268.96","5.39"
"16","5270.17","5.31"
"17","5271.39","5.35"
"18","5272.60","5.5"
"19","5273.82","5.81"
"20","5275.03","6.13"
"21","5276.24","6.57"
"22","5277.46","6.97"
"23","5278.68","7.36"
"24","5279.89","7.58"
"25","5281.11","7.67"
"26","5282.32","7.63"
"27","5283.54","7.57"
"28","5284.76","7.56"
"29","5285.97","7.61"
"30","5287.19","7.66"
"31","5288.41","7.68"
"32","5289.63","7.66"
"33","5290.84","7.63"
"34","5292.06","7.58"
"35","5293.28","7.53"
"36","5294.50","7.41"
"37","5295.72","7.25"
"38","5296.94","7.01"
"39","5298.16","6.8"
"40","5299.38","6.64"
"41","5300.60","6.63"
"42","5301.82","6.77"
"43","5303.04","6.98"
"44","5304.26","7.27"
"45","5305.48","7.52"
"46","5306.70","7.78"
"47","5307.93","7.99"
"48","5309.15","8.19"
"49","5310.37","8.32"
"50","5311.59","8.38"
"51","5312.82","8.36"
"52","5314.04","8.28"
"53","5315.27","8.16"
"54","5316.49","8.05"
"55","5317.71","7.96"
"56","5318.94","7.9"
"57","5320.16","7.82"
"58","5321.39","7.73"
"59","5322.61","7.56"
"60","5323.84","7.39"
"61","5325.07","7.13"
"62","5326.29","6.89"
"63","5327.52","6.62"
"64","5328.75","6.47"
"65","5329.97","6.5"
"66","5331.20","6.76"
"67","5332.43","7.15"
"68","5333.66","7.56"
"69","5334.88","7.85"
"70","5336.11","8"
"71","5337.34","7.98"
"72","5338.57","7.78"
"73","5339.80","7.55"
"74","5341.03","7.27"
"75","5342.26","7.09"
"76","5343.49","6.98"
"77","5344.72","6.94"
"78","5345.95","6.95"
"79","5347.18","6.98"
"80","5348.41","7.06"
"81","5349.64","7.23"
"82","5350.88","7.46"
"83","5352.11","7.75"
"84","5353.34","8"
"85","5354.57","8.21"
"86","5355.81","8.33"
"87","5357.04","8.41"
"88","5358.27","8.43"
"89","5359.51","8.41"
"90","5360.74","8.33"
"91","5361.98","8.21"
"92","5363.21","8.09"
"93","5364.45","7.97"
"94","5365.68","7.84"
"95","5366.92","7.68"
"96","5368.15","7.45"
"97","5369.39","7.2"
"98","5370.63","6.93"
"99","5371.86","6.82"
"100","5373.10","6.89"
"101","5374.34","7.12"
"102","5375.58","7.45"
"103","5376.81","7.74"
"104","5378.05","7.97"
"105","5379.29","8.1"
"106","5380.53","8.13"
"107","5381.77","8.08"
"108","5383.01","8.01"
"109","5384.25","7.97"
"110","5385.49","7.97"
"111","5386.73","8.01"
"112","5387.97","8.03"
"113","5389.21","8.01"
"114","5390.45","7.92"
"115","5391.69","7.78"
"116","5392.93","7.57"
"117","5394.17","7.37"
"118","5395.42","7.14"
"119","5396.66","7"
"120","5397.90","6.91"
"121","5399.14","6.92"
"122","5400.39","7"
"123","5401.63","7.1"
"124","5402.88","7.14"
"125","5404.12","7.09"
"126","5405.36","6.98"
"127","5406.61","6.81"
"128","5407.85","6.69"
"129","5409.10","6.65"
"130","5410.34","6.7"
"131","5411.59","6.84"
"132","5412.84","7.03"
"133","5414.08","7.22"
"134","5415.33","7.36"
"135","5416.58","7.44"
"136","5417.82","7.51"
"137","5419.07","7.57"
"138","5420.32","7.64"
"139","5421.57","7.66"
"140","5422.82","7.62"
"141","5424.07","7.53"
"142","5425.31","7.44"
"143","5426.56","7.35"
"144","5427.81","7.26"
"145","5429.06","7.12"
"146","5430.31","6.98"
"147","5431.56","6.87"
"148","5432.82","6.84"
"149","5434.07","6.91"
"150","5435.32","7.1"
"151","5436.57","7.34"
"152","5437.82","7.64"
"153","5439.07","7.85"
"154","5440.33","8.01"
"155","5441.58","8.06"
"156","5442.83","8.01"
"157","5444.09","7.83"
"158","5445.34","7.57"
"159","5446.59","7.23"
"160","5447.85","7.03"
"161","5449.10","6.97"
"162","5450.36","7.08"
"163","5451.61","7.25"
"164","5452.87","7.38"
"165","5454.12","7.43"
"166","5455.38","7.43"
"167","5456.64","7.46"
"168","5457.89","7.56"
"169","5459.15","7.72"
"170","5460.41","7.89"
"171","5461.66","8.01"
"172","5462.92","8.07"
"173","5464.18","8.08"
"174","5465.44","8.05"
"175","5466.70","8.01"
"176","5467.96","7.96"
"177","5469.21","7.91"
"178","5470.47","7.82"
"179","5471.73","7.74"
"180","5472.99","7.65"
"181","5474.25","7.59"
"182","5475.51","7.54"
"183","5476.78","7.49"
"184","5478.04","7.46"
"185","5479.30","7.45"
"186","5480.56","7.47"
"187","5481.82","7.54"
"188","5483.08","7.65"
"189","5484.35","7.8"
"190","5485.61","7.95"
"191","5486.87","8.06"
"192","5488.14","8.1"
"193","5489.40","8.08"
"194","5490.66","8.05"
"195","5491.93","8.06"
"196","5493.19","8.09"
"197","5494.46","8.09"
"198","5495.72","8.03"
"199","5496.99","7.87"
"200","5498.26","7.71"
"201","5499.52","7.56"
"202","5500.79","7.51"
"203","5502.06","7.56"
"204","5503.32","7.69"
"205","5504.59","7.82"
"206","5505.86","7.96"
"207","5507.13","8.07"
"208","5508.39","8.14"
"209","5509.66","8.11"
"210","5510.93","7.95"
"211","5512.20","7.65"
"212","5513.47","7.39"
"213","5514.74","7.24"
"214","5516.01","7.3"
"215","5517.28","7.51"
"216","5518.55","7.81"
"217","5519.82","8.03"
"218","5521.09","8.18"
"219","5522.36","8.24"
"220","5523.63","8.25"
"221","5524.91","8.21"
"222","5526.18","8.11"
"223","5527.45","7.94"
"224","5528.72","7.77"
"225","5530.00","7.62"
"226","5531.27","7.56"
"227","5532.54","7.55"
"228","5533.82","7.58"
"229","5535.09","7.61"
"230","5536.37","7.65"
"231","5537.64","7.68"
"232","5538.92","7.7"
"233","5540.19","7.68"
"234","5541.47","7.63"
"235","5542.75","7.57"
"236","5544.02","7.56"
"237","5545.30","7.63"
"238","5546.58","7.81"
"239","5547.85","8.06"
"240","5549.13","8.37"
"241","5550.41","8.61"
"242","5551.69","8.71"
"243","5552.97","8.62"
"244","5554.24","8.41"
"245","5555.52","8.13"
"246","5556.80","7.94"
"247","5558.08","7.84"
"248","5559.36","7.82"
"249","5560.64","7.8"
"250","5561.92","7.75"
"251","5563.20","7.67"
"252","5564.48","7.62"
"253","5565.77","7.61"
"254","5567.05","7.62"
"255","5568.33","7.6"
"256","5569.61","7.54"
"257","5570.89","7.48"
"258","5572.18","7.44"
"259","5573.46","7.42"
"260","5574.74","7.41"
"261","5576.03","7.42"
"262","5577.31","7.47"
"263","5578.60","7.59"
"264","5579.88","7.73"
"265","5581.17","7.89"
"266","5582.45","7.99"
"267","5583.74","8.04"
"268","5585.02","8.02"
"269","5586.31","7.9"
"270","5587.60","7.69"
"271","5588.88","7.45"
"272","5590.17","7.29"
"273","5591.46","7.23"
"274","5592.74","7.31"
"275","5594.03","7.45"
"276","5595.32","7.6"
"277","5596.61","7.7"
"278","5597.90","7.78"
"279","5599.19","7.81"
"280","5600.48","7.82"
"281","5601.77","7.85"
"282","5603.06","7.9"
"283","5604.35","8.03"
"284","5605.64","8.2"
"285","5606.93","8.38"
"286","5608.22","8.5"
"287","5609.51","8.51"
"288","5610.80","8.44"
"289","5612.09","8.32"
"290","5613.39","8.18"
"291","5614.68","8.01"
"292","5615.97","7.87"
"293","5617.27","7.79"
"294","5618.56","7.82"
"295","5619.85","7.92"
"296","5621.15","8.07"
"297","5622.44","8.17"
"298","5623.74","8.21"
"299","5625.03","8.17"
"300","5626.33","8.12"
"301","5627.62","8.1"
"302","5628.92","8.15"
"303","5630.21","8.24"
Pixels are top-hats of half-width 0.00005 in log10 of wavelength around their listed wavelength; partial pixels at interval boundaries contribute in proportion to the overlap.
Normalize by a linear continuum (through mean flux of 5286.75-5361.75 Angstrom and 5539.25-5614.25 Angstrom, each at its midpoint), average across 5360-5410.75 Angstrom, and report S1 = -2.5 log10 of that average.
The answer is 0.02 mag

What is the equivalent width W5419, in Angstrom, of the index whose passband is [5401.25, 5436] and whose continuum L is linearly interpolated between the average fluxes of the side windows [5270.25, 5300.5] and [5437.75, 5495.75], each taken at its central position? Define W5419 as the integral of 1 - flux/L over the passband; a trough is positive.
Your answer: 1.8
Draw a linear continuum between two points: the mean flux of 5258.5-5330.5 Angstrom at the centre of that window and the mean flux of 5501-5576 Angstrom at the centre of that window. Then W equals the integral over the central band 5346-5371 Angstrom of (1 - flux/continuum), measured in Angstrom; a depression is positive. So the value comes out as -1.51 Angstrom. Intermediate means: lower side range 7.18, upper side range 7.81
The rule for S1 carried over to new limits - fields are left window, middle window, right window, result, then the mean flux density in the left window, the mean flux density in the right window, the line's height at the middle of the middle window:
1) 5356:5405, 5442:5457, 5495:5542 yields 0.05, 7.65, 7.78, 7.71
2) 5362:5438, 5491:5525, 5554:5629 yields -0.03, 7.39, 7.84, 7.64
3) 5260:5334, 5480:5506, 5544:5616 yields -0.03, 7.16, 7.86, 7.65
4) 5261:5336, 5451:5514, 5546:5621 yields -0.02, 7.18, 7.87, 7.62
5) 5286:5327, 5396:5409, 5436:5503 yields 0.10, 7.57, 7.71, 7.65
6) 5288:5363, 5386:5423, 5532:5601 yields 0.05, 7.55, 7.75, 7.62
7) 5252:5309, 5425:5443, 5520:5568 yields 0.02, 7.04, 7.89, 7.54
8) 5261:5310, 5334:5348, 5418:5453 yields -0.04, 6.97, 7.4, 7.13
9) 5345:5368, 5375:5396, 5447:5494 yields -0.01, 7.83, 7.7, 7.8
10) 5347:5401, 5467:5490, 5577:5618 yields 0.00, 7.68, 7.87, 7.77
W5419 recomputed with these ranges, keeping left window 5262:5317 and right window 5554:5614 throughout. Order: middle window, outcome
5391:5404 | 0.3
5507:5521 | -0.2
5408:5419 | 0.5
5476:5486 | 0.0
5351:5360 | -1.1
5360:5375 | -0.5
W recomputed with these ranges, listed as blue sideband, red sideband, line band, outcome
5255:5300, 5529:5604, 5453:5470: -0.8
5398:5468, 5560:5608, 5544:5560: -1.1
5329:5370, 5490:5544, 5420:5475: 1.3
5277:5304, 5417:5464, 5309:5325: -1.3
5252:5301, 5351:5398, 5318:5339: 0.1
